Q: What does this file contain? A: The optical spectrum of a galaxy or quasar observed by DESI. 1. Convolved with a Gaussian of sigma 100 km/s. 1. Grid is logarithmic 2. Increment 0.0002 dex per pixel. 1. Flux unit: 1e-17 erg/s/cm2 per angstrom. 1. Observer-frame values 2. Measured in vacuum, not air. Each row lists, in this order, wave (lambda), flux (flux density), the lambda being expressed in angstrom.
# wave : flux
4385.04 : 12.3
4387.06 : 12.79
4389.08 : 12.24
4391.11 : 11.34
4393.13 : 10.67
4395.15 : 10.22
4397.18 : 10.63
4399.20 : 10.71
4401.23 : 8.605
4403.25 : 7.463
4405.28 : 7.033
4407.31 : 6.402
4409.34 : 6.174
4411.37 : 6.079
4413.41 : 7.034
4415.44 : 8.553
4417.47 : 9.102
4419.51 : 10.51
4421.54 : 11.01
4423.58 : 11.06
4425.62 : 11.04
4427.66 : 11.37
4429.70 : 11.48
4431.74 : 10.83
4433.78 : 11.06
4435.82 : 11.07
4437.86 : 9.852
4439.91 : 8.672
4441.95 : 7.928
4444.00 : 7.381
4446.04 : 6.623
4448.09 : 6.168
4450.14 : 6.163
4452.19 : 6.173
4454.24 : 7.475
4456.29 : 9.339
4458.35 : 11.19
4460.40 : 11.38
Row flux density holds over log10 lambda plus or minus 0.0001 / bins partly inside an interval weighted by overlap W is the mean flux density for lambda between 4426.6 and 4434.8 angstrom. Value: 11.2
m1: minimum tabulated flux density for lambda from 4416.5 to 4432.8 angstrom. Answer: 9.102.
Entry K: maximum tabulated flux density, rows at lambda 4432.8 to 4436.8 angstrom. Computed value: 11.07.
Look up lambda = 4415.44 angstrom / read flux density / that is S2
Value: 8.553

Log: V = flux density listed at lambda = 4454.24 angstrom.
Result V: 7.475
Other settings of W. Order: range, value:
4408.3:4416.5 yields 6.97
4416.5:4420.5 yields 9.8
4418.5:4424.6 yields 10.9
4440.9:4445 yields 7.67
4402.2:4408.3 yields 6.99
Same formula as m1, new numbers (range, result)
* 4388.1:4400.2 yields 10.22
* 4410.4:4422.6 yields 6.079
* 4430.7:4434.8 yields 10.83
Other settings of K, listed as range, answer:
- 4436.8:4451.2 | 9.852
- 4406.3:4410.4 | 6.402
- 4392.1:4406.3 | 10.71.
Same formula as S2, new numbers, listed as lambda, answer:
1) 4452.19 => 6.173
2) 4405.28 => 7.033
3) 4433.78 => 11.06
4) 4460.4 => 11.38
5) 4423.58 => 11.06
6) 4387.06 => 12.79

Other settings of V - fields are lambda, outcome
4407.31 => 6.402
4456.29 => 9.339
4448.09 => 6.168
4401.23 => 8.605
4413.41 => 7.034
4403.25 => 7.463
